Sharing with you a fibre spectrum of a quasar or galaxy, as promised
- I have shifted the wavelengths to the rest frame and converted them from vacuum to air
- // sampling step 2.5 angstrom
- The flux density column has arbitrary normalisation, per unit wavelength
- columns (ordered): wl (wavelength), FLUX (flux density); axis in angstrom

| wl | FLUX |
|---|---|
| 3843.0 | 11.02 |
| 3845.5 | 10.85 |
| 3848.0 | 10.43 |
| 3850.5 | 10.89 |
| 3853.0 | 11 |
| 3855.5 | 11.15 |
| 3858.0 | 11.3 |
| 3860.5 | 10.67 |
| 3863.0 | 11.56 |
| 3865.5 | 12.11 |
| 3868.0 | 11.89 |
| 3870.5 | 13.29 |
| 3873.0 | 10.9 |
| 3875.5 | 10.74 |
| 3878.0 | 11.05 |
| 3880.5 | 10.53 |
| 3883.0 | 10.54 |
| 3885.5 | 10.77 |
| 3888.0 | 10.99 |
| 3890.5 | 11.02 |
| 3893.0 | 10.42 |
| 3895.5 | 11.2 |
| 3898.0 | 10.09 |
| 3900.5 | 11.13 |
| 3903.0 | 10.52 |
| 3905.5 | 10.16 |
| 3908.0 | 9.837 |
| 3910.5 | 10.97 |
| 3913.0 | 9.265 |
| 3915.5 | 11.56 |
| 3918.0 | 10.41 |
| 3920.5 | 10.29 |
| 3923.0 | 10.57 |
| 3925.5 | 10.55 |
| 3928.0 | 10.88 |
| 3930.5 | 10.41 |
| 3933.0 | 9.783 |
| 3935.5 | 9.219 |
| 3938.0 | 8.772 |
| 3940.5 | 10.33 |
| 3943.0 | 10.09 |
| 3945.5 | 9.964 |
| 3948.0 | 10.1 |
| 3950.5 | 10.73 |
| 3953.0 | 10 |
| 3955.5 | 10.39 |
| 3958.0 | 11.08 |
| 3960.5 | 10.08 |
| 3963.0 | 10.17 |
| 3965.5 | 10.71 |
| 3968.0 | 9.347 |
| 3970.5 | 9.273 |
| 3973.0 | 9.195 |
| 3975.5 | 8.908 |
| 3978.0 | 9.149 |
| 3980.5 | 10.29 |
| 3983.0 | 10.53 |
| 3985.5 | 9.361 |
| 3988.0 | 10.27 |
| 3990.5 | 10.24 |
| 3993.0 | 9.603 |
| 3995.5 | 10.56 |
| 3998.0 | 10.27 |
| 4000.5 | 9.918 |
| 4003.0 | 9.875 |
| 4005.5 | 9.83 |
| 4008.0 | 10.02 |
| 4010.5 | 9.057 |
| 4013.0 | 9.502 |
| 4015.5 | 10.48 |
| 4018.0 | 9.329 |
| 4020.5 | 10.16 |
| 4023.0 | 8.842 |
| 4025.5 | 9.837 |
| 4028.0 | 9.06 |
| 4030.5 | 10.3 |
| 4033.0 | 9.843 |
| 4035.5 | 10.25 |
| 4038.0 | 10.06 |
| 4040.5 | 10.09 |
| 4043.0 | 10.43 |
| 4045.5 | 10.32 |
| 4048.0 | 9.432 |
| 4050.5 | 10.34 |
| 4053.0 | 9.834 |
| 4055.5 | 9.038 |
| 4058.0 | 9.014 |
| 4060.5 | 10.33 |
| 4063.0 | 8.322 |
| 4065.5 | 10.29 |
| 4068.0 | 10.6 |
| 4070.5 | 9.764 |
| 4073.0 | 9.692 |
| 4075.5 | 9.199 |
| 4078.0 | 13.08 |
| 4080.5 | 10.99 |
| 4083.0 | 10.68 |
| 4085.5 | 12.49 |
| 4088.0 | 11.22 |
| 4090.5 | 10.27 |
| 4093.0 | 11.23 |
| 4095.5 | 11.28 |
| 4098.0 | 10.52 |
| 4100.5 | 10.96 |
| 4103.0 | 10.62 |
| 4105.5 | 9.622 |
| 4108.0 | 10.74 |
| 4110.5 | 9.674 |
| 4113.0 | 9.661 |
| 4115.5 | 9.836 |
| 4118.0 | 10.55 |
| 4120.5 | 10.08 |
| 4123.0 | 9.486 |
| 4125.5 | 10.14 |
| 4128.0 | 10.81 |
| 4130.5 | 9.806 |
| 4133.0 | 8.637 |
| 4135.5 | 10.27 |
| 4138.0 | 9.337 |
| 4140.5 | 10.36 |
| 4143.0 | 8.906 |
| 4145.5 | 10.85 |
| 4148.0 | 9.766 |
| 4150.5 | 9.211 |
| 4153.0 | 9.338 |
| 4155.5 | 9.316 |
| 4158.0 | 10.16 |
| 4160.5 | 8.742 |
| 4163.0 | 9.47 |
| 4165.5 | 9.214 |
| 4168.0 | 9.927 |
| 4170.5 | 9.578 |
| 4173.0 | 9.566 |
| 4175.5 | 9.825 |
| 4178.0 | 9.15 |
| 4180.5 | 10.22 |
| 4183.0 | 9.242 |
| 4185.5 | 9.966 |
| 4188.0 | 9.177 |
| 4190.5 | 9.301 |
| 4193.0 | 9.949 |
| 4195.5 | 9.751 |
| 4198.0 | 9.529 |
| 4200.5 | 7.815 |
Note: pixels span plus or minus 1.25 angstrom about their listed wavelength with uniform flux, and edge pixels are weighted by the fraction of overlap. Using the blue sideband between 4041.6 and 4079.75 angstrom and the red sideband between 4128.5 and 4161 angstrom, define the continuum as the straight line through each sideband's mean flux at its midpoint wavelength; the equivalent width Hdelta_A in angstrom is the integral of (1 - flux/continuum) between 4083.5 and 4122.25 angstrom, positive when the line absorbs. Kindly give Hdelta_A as -2.97 angstrom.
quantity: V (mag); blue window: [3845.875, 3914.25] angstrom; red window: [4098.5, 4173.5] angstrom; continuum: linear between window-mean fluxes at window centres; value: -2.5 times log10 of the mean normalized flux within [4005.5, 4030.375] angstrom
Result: 0.076 mag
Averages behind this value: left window 10.9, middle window 9.63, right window 9.83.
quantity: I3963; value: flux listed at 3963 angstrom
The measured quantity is 10.17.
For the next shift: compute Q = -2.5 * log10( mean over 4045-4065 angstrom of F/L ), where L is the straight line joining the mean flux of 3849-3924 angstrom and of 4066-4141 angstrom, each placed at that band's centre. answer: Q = 0.10 mag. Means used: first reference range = 10.9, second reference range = 10.4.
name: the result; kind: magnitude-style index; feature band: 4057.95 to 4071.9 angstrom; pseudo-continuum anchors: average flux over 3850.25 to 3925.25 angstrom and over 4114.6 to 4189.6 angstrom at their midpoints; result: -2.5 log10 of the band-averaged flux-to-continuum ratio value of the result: 0.03 mag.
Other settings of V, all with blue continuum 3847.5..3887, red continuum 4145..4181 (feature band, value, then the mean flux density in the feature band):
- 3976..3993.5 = 0.07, 9.89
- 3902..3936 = 0.06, 10.3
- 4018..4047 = 0.04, 9.9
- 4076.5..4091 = -0.15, 11.5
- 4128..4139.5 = 0.01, 9.67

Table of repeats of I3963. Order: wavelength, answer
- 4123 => 9.486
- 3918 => 10.41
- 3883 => 10.54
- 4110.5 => 9.674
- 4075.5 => 9.199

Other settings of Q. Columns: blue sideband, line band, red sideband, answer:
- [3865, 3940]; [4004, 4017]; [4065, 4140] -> 0.08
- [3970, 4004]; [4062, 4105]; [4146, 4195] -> -0.10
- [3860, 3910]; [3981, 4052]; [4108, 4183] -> 0.05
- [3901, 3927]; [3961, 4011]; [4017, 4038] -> 0.02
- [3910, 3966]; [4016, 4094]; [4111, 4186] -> -0.02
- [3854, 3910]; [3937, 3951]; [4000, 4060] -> 0.05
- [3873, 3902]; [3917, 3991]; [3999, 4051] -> 0.03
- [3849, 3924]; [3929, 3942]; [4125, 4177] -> 0.10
